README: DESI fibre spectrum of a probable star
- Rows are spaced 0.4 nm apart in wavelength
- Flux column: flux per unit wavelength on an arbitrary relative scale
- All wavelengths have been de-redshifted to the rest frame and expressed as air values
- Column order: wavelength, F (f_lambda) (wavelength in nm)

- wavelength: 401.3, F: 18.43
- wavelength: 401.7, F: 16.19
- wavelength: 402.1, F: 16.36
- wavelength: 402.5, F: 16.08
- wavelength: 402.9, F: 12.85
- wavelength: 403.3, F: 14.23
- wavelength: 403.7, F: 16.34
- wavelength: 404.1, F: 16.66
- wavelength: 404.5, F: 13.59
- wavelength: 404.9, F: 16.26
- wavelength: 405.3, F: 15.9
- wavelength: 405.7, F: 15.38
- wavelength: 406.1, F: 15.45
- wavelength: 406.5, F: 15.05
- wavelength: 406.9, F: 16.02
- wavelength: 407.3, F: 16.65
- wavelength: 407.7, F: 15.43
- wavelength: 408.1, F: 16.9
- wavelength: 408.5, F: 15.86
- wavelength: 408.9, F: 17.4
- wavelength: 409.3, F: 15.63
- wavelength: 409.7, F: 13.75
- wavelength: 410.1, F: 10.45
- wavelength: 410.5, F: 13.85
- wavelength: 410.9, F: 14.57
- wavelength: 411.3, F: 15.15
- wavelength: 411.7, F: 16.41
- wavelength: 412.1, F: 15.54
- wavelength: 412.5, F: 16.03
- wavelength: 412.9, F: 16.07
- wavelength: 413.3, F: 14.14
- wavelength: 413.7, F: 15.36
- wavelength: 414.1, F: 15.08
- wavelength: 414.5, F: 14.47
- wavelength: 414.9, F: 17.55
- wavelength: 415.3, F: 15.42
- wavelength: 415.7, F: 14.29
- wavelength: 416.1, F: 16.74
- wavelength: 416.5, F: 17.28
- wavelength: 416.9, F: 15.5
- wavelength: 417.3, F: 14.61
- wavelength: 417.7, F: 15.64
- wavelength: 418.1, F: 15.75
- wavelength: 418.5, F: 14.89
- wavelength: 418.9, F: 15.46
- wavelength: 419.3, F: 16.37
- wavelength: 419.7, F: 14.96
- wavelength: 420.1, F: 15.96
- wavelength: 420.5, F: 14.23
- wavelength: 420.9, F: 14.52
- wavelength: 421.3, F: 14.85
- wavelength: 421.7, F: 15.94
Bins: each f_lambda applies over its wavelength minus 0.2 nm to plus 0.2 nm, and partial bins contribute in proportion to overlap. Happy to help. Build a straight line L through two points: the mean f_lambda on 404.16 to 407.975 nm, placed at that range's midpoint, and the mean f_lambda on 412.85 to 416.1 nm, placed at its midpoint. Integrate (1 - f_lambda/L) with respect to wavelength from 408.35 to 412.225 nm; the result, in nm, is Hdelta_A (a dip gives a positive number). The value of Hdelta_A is 0.16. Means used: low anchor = 15.6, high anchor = 15.4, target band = 14.8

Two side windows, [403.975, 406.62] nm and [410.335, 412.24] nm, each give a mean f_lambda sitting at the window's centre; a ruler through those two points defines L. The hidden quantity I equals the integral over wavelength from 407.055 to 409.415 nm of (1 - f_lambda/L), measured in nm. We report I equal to -0.16 nm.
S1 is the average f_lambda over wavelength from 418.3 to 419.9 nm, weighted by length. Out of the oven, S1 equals 15.4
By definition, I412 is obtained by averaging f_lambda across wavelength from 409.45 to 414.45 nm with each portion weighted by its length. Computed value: 14.7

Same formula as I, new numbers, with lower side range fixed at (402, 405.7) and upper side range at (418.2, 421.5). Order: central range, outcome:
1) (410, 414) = 0.10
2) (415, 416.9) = -0.09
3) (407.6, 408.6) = -0.06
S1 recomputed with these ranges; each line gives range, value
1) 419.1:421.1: 15.2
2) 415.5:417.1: 16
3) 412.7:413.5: 15.1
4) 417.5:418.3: 15.7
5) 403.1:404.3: 15.7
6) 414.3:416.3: 15.7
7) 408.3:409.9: 15.7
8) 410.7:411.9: 15.4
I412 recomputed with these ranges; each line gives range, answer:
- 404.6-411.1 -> 15.3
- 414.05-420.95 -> 15.5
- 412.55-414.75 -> 15.2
